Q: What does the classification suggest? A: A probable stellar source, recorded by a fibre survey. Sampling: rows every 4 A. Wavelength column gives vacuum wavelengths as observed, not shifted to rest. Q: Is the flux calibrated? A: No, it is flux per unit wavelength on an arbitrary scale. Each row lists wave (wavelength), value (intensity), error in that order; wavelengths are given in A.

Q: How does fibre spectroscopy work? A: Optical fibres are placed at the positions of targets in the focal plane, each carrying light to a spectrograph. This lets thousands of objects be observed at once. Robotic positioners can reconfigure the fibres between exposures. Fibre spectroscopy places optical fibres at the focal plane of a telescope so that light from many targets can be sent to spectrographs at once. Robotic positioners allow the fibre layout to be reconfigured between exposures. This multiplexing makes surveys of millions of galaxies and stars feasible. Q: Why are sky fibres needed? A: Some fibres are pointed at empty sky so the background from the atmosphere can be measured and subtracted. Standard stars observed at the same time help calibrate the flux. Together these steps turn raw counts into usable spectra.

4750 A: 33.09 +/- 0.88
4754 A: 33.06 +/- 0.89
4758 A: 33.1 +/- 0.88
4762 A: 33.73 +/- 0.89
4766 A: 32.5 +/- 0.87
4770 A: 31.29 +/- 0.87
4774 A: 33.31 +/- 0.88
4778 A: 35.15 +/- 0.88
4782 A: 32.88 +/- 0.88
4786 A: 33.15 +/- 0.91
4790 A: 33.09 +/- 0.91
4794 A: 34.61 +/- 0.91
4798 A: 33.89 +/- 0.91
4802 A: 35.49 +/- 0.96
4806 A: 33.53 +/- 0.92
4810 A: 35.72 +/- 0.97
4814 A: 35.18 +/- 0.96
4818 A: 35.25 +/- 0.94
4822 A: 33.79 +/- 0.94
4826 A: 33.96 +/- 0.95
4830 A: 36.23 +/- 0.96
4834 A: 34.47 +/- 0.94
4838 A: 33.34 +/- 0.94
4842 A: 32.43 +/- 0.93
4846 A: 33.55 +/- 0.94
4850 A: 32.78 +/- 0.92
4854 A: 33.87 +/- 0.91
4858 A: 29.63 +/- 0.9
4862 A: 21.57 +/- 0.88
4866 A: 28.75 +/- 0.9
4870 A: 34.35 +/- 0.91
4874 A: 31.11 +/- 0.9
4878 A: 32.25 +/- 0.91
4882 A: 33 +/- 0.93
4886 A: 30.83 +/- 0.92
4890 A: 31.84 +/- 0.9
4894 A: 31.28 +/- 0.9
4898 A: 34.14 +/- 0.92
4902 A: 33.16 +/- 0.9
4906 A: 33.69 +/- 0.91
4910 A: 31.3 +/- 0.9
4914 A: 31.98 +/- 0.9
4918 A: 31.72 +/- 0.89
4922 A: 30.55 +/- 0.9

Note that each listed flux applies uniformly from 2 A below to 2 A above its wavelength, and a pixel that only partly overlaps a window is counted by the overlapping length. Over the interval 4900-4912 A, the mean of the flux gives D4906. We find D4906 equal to 32.7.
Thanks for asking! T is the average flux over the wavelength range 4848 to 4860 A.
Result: 32.1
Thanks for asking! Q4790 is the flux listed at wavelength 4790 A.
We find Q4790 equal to 33.09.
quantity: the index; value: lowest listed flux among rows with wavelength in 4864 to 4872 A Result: 28.75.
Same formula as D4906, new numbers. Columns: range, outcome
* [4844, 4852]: 33.2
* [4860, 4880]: 29.6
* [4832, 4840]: 33.9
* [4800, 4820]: 35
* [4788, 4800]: 33.9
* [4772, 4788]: 33.6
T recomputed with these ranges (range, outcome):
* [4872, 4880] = 31.7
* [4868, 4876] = 32.7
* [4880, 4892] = 31.9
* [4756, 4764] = 33.4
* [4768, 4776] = 32.3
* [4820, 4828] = 33.9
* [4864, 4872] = 31.6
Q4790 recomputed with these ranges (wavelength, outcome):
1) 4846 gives 33.55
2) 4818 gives 35.25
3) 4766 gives 32.5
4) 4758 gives 33.1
